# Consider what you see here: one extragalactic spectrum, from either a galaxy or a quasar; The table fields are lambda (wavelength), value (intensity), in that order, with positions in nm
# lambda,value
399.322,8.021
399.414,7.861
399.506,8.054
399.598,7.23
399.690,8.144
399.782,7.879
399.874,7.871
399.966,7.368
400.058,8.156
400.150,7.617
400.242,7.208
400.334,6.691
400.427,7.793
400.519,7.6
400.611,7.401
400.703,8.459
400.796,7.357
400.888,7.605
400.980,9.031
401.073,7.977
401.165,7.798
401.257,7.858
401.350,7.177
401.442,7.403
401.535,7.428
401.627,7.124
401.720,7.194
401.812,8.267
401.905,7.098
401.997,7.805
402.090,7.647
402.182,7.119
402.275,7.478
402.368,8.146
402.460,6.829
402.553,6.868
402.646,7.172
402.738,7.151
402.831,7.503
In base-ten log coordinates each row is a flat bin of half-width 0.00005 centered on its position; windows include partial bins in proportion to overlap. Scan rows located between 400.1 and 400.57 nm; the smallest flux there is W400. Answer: 6.691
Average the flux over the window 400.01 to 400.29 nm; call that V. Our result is 7.67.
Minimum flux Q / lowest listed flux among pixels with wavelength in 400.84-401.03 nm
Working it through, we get 7.605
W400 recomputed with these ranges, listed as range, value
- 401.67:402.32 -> 7.098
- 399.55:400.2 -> 7.23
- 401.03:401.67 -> 7.124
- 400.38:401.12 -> 7.357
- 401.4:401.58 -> 7.403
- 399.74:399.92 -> 7.871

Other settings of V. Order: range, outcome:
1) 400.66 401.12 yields 8.08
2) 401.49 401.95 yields 7.42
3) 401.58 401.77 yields 7.2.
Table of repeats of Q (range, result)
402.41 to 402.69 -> 6.829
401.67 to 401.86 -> 7.194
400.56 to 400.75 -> 7.401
